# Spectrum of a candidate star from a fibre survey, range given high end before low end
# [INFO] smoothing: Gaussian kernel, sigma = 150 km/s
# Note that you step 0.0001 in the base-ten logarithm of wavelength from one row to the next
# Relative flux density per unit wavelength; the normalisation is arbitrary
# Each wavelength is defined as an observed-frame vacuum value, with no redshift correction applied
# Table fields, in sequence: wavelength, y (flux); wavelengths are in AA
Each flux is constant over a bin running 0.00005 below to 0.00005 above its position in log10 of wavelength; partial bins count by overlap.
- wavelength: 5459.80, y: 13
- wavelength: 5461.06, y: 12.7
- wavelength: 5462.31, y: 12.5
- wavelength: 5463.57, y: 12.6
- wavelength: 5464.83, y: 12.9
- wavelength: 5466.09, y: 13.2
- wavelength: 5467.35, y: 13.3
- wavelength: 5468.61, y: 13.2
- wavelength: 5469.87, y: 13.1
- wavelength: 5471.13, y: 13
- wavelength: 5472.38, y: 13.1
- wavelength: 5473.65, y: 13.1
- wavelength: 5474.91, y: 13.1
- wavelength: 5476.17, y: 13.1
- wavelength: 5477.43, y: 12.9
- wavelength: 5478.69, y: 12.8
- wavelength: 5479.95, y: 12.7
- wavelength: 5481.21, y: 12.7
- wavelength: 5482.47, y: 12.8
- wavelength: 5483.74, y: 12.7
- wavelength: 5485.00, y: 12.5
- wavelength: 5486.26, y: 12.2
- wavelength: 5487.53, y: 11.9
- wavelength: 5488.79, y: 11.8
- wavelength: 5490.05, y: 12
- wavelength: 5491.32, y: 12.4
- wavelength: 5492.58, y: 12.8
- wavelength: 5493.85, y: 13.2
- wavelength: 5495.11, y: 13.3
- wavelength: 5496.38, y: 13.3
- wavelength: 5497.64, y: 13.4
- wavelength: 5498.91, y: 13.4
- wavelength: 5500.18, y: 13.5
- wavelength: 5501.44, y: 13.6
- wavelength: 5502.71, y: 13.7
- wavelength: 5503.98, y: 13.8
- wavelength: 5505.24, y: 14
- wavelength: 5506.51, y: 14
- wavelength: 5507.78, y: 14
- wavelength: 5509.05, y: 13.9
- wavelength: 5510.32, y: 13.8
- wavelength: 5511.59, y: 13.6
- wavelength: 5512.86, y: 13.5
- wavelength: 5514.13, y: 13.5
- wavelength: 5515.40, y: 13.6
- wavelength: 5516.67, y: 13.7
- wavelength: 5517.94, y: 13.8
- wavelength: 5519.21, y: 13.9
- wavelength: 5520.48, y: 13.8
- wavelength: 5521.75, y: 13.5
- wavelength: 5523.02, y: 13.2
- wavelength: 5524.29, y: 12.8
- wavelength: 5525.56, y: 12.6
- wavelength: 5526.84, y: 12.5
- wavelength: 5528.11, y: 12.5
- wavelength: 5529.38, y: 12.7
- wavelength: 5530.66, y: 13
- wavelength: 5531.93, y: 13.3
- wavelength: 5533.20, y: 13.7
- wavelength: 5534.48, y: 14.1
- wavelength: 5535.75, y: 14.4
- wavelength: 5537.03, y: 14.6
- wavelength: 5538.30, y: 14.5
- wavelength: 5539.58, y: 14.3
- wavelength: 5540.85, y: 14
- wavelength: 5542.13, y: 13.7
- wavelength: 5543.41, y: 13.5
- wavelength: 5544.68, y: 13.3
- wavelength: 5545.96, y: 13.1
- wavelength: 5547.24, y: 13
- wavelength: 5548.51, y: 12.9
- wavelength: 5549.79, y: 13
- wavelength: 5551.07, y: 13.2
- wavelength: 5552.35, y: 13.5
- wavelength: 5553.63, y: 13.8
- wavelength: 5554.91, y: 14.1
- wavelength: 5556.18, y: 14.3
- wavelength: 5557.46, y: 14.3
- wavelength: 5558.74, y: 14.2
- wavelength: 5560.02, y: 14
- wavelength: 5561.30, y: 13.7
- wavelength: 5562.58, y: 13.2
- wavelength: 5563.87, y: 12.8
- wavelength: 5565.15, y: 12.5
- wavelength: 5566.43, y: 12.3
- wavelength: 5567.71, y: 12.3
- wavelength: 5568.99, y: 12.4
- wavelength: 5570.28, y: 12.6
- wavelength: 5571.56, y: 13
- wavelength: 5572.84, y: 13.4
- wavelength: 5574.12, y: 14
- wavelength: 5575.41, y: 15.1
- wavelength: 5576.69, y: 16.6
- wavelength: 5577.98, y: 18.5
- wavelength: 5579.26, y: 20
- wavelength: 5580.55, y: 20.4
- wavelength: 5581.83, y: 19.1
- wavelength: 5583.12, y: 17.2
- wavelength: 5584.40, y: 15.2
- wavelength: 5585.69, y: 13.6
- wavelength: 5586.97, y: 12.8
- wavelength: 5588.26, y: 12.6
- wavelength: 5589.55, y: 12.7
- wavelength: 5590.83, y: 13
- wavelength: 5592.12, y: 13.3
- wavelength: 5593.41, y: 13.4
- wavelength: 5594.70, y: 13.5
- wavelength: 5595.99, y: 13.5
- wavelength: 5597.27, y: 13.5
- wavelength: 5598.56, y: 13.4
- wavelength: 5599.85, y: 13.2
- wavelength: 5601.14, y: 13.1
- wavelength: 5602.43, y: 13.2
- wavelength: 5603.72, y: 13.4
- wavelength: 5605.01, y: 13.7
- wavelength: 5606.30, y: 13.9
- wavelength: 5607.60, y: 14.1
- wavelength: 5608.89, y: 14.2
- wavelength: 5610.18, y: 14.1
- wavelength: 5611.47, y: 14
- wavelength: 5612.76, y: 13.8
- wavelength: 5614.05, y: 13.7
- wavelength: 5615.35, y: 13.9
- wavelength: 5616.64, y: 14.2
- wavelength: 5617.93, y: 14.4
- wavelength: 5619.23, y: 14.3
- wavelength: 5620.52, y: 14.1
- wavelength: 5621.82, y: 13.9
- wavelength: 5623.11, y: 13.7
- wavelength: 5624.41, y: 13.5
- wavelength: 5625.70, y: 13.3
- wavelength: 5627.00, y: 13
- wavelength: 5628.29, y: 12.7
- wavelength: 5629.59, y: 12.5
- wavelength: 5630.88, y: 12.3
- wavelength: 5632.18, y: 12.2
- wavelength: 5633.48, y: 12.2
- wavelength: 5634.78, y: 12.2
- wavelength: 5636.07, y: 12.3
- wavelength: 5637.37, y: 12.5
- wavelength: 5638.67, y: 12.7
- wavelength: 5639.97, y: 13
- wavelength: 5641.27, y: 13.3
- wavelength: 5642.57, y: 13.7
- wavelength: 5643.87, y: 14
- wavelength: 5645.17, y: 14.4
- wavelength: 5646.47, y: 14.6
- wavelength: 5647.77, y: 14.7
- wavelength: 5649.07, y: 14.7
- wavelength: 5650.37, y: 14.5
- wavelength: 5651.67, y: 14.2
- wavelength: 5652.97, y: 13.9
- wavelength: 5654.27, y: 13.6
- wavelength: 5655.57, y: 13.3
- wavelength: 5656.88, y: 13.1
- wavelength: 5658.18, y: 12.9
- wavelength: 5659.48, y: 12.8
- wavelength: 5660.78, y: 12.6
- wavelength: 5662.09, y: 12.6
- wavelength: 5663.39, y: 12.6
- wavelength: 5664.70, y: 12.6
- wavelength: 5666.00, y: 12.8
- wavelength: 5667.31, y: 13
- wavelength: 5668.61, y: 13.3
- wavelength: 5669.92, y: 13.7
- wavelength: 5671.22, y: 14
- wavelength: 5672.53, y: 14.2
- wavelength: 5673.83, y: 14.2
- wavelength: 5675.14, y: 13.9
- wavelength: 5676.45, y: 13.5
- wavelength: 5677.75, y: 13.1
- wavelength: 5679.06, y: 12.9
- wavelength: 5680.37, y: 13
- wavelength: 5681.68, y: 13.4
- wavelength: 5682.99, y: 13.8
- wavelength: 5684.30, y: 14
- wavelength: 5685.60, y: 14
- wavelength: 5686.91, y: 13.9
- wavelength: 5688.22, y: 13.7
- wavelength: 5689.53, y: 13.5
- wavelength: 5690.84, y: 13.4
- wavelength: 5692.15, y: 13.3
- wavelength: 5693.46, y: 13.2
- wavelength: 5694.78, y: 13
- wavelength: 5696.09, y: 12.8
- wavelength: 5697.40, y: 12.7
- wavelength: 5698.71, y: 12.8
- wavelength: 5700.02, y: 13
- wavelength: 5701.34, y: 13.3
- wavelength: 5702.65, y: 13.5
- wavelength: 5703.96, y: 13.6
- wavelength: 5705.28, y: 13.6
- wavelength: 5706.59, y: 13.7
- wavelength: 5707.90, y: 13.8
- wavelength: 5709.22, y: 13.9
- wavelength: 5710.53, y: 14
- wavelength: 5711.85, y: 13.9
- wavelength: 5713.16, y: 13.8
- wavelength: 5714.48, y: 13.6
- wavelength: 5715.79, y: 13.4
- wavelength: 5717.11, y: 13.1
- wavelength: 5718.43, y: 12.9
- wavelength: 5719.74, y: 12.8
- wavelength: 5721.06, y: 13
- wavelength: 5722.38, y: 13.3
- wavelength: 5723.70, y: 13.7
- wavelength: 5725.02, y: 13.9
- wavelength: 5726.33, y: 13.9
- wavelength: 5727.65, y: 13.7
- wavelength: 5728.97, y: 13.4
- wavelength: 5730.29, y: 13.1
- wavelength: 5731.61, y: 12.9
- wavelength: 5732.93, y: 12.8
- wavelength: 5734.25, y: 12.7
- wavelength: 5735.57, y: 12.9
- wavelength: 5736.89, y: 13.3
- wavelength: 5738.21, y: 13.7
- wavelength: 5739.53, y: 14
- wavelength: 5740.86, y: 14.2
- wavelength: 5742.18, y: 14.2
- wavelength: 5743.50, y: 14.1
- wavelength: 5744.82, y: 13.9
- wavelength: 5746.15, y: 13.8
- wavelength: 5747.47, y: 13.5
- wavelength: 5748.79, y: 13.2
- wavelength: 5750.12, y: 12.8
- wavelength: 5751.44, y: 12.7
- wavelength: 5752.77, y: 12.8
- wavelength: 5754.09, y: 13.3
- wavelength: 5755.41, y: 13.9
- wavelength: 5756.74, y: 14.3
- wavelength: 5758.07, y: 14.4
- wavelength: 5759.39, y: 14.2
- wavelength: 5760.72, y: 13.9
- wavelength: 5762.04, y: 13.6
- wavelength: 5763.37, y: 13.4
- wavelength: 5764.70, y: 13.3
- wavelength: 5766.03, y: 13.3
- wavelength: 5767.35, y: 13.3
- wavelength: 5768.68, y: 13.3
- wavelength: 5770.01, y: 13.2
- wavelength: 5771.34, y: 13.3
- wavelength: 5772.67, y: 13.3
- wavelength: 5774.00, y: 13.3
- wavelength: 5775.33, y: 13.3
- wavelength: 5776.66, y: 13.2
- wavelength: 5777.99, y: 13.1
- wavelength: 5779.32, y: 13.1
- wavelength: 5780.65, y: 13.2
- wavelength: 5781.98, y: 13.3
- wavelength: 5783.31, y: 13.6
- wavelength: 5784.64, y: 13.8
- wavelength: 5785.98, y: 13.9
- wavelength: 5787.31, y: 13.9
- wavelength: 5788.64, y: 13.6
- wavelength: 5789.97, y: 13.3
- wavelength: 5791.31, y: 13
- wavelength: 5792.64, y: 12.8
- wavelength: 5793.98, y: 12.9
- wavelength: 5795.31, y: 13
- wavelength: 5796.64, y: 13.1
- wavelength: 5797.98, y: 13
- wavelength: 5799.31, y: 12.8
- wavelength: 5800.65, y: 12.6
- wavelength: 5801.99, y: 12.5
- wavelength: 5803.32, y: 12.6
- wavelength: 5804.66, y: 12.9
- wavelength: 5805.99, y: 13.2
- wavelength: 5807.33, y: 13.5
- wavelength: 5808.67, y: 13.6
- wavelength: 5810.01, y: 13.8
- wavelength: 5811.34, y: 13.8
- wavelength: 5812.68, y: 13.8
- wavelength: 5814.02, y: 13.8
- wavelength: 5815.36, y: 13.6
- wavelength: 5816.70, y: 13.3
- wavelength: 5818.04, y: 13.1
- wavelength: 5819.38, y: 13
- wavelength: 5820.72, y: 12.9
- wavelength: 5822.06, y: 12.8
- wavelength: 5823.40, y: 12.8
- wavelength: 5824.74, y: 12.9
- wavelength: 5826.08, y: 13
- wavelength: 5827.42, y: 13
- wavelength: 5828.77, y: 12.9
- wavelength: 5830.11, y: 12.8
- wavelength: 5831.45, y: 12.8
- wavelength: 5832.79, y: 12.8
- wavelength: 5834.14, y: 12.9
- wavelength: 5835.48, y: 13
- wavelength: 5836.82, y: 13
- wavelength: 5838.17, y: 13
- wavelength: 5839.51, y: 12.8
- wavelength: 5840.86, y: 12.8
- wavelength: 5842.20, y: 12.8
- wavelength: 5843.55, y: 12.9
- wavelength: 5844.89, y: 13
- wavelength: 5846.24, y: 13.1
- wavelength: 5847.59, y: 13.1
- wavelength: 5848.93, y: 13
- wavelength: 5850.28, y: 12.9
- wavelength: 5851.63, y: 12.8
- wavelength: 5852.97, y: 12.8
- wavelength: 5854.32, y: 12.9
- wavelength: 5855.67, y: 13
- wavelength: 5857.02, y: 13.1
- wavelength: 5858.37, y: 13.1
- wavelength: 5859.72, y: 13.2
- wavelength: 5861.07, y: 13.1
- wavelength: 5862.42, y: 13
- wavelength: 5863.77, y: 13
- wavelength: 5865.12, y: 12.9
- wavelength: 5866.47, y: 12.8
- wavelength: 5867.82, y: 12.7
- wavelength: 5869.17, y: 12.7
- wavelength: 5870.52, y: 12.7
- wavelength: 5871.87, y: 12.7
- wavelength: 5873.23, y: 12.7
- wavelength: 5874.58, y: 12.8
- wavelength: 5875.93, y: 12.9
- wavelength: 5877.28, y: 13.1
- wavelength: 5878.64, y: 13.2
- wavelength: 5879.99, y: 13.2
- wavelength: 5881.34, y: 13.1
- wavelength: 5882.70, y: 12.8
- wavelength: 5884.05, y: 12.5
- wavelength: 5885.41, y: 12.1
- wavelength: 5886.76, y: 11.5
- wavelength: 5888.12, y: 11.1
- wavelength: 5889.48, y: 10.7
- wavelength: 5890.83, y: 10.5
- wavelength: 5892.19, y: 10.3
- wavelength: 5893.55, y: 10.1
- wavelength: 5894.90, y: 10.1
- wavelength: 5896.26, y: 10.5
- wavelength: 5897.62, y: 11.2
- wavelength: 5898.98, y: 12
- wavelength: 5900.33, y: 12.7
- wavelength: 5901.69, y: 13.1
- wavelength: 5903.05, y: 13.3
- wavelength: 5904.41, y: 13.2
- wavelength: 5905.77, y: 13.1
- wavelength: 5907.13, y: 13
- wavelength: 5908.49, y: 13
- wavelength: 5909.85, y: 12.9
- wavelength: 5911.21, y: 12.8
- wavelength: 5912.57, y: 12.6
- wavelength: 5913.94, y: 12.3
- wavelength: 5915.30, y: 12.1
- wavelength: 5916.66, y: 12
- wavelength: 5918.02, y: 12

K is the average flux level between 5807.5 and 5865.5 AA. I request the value 13.1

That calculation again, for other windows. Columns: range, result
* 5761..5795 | 13.3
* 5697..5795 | 13.4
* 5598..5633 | 13.5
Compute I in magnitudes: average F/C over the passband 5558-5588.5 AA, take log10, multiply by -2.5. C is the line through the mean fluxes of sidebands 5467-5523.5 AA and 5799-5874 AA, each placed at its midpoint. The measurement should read -0.118 mag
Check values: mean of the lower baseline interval 13.2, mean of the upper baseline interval 13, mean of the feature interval 14.7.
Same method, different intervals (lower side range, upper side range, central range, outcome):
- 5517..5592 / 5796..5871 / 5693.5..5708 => 0.019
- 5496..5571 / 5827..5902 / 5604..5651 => -0.029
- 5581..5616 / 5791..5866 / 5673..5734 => 0.007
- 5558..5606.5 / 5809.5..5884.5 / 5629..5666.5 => 0.054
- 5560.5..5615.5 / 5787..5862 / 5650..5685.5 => 0.030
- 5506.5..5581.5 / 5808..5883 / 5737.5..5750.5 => -0.036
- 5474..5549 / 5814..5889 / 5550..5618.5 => -0.072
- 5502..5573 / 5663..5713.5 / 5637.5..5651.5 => -0.036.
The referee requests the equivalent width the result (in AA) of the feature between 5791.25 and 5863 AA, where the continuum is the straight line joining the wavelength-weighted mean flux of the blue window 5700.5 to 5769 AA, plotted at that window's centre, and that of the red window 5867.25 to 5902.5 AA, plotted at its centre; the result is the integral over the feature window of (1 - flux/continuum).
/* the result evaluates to -2.4 AA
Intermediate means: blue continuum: 13.5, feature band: 13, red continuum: 12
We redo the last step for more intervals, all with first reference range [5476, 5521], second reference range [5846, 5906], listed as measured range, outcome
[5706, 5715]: -0.7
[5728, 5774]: -2.8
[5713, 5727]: -0.7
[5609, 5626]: -1.3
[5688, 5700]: -0.3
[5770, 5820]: -2.6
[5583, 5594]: -0.5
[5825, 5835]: -0.3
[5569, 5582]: -2.9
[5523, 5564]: -1.3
